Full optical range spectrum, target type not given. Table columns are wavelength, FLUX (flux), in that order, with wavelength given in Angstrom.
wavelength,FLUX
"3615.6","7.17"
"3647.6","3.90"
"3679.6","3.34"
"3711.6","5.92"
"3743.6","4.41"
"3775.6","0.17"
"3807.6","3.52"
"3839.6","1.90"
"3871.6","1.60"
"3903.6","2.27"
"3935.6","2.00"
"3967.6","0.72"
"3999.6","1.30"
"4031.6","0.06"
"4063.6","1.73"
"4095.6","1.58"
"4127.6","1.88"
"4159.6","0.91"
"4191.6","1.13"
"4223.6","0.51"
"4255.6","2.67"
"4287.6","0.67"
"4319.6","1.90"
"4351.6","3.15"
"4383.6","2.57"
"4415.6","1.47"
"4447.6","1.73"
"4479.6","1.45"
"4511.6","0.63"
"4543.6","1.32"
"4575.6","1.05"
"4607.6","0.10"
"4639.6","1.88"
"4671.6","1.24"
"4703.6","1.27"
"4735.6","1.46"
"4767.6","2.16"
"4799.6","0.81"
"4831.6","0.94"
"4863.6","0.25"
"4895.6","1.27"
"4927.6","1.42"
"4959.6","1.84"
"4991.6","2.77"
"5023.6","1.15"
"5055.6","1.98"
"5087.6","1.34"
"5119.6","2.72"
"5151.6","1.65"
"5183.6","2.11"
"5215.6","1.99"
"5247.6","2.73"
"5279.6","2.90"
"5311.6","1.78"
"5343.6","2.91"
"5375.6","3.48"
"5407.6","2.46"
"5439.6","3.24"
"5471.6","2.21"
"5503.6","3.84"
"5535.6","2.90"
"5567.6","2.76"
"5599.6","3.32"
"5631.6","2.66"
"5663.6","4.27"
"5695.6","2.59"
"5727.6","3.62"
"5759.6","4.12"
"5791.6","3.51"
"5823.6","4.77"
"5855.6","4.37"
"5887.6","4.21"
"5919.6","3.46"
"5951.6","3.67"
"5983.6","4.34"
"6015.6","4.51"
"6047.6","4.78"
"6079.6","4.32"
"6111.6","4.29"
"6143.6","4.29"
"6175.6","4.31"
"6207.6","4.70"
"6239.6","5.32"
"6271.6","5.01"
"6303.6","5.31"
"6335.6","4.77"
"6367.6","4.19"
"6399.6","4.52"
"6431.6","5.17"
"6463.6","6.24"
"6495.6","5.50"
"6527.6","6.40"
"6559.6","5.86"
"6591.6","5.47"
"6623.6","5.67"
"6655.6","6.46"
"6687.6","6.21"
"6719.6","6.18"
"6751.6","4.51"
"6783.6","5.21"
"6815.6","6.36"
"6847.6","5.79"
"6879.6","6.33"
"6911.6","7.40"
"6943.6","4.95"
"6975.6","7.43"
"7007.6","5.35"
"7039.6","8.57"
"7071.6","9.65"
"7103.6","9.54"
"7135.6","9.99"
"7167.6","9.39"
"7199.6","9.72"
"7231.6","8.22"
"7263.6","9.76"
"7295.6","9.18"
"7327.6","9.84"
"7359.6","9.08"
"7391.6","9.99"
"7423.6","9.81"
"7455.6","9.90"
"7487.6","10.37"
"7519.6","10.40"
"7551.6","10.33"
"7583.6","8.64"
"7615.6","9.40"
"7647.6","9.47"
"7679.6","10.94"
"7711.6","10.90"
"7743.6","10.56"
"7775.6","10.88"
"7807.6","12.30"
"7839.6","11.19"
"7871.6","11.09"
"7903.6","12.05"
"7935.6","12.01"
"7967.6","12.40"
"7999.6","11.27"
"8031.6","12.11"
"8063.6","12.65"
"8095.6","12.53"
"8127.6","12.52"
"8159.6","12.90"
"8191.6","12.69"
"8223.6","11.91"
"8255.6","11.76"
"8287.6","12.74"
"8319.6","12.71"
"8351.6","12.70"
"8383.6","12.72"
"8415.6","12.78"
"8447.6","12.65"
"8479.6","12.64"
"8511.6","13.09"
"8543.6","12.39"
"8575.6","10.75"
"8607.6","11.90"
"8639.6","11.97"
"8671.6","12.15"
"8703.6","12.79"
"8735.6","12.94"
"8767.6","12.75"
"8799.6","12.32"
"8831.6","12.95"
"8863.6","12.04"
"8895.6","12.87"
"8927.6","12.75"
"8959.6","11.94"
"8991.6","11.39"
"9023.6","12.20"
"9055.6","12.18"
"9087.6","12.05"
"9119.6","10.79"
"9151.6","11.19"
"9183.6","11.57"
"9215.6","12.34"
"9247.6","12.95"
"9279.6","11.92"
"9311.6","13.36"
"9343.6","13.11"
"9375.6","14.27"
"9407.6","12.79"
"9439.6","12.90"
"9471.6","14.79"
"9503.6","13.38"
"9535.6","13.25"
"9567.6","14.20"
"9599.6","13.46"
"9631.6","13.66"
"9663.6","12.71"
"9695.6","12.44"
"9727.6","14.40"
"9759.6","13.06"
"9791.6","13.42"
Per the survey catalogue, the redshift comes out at 0.76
